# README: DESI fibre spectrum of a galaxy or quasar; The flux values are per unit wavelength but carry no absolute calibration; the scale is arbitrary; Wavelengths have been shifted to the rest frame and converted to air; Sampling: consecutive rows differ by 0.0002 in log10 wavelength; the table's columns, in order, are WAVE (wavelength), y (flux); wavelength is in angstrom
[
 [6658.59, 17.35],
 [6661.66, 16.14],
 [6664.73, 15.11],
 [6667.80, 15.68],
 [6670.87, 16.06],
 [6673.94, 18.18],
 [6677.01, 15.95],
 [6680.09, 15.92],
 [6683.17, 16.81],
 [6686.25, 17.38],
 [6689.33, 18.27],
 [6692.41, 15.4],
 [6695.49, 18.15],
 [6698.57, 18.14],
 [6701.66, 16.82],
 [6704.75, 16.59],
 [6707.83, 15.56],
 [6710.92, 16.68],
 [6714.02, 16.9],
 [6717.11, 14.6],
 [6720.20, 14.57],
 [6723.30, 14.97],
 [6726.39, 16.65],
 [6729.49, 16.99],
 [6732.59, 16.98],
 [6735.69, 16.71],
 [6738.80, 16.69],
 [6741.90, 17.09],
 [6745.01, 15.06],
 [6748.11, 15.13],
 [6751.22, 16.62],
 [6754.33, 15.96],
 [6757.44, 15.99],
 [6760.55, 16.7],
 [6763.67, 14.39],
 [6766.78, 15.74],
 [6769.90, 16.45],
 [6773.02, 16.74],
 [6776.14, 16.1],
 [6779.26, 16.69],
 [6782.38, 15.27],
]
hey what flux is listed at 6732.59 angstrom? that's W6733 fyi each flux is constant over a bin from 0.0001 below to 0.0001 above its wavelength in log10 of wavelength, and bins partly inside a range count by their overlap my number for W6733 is 16.98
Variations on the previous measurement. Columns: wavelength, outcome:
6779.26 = 16.69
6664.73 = 15.11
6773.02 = 16.74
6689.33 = 18.27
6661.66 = 16.14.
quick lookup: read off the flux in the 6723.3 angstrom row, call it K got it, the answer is 14.97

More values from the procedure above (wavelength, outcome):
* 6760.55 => 16.7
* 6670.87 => 16.06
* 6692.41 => 15.4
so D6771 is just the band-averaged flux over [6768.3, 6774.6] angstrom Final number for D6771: 16.6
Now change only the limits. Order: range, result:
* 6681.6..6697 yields 17.2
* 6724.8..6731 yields 16.8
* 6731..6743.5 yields 16.9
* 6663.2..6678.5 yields 16.2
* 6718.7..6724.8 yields 14.8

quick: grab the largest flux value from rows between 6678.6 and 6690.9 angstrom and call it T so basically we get 18.27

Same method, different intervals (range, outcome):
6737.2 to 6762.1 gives 17.09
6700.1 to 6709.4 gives 16.82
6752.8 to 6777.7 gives 16.74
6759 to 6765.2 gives 16.7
